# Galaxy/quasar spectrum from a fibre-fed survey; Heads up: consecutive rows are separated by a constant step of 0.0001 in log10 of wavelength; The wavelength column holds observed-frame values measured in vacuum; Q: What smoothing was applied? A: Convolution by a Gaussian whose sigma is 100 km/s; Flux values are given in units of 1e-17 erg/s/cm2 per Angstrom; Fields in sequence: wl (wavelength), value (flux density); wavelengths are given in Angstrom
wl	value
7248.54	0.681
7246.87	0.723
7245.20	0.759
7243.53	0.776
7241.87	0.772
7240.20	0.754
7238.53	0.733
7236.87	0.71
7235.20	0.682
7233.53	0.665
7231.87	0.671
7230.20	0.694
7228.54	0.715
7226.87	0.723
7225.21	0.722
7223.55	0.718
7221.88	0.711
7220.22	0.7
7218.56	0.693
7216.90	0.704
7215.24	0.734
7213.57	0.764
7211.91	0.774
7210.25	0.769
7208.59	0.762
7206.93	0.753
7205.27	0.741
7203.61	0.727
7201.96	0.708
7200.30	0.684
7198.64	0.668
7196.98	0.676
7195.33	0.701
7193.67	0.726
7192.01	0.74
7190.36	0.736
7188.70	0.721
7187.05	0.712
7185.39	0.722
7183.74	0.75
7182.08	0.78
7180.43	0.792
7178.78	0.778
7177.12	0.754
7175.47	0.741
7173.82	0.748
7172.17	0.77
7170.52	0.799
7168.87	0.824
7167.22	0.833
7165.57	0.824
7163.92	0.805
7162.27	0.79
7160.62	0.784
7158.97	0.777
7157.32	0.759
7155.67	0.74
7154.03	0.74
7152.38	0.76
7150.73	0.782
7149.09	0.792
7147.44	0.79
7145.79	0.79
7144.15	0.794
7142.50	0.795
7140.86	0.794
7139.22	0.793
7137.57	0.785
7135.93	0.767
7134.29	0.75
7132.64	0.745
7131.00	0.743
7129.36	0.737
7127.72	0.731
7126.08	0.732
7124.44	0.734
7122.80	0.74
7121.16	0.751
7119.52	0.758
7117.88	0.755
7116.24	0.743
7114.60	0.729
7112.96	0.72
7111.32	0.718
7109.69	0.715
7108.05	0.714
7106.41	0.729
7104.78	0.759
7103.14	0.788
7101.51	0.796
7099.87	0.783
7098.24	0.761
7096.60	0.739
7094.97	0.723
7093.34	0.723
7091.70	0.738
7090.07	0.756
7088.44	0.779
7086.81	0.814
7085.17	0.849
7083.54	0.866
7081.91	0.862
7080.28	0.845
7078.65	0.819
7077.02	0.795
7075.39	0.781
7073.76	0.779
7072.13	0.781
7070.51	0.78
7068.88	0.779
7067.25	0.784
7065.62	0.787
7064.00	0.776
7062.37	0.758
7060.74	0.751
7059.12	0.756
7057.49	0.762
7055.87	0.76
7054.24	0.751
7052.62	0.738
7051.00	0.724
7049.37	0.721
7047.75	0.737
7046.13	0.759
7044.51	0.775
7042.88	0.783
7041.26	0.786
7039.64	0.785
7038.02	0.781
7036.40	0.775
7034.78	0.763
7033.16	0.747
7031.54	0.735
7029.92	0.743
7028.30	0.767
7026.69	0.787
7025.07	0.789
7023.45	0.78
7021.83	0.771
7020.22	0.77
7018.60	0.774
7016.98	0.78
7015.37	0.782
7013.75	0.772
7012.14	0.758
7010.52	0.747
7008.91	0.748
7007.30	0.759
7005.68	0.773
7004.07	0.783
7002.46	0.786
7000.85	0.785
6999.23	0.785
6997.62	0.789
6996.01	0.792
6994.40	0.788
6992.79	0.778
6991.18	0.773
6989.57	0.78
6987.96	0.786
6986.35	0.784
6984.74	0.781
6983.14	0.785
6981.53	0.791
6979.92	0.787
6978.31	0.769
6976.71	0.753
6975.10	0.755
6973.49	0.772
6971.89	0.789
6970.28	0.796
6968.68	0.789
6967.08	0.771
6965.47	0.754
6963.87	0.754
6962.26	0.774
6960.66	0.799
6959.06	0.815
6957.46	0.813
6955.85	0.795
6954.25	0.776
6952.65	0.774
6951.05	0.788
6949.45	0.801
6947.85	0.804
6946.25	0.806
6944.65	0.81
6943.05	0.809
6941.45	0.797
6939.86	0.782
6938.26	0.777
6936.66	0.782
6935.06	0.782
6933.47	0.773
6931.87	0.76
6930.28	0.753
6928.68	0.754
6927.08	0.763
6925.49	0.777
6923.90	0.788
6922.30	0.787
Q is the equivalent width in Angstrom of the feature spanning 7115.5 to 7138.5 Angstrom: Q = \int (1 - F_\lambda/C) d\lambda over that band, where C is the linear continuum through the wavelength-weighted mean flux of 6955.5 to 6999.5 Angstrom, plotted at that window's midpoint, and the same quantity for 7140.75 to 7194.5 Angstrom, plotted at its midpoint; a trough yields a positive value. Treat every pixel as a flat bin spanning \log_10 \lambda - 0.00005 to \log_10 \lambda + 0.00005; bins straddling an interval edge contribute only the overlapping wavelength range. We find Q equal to 0.74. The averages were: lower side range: 0.782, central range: 0.748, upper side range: 0.771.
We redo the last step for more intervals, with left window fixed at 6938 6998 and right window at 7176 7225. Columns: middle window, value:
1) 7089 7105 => 0.0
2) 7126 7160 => -1.1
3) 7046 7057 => 0.4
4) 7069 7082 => -0.7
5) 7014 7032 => 0.0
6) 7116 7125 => 0.0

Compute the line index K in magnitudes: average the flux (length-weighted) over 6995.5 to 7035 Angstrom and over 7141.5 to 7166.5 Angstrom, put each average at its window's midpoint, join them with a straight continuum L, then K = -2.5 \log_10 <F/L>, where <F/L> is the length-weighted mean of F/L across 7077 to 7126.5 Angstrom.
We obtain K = 0.02 mag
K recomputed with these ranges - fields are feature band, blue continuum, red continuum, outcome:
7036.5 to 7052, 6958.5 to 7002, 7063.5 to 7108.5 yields 0.03 mag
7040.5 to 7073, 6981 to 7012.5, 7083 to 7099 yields 0.02 mag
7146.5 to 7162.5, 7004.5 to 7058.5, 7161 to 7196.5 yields -0.01 mag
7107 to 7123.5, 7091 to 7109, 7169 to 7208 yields 0.02 mag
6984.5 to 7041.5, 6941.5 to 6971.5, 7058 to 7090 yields 0.03 mag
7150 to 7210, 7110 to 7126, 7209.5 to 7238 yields -0.04 mag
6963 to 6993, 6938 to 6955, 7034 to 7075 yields 0.01 mag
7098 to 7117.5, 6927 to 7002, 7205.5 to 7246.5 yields 0.01 mag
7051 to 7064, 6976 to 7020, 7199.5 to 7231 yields 0.01 mag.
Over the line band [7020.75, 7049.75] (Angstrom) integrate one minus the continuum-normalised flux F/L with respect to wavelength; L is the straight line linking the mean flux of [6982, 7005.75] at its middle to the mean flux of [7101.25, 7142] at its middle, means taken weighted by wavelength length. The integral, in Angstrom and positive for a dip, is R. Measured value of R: 0.2 Angstrom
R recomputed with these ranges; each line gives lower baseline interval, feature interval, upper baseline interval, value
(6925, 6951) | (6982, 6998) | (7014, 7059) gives -0.2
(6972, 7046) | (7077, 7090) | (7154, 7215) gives -1.0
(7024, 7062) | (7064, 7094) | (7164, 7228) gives -1.6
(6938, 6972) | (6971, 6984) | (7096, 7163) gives 0.2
